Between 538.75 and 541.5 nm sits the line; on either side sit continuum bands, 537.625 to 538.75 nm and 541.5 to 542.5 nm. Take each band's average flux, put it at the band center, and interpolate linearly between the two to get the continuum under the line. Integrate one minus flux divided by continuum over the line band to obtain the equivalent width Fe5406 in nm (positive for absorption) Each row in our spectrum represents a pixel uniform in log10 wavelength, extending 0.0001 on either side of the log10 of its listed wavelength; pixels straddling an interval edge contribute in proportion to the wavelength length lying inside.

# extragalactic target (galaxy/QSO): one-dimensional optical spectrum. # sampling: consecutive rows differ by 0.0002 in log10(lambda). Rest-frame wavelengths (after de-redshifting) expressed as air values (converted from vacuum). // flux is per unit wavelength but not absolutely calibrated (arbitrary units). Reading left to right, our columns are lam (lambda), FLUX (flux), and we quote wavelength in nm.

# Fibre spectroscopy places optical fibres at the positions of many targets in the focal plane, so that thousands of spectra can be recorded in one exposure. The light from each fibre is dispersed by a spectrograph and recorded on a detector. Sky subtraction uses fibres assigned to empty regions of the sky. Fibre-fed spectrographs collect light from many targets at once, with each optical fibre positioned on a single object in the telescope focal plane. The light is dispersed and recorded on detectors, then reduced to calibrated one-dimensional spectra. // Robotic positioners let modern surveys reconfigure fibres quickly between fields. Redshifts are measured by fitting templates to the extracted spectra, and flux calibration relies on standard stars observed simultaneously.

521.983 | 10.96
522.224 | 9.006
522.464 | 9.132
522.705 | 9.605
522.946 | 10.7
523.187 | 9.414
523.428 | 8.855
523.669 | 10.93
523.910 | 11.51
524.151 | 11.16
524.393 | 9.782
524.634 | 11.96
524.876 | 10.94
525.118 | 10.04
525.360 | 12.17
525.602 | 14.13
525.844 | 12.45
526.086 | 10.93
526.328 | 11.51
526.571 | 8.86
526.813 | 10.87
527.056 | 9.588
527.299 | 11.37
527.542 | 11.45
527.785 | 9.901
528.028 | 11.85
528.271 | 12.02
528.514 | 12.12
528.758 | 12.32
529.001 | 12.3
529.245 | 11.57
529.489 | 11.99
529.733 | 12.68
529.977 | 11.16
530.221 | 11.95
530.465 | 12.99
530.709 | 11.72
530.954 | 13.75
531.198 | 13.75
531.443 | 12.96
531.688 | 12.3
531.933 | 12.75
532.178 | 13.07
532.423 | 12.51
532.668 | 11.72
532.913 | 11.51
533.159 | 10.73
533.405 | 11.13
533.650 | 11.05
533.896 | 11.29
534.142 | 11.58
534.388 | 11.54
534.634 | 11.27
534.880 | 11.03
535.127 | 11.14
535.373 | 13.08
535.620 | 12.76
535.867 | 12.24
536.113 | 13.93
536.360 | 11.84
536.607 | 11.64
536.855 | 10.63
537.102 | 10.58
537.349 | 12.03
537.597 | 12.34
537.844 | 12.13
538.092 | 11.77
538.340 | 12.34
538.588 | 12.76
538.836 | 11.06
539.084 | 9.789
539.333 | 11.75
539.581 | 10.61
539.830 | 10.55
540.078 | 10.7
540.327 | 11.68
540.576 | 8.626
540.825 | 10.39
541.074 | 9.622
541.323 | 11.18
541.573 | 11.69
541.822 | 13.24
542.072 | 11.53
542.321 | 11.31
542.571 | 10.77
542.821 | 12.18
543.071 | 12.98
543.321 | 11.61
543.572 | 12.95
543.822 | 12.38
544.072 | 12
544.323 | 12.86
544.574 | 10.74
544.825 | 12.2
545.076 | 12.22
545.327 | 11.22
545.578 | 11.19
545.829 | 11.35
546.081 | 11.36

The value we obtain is 0.342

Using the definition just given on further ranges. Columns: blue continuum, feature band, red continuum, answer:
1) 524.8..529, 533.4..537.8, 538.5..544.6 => -0.14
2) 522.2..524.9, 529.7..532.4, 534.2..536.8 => -0.30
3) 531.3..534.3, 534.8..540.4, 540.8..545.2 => 0.08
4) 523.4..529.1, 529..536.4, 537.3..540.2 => -0.48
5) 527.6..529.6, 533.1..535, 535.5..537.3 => 0.11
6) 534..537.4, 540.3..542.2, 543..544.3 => 0.20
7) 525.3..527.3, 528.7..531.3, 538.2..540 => -0.25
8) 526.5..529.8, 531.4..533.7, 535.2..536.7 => 0.01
